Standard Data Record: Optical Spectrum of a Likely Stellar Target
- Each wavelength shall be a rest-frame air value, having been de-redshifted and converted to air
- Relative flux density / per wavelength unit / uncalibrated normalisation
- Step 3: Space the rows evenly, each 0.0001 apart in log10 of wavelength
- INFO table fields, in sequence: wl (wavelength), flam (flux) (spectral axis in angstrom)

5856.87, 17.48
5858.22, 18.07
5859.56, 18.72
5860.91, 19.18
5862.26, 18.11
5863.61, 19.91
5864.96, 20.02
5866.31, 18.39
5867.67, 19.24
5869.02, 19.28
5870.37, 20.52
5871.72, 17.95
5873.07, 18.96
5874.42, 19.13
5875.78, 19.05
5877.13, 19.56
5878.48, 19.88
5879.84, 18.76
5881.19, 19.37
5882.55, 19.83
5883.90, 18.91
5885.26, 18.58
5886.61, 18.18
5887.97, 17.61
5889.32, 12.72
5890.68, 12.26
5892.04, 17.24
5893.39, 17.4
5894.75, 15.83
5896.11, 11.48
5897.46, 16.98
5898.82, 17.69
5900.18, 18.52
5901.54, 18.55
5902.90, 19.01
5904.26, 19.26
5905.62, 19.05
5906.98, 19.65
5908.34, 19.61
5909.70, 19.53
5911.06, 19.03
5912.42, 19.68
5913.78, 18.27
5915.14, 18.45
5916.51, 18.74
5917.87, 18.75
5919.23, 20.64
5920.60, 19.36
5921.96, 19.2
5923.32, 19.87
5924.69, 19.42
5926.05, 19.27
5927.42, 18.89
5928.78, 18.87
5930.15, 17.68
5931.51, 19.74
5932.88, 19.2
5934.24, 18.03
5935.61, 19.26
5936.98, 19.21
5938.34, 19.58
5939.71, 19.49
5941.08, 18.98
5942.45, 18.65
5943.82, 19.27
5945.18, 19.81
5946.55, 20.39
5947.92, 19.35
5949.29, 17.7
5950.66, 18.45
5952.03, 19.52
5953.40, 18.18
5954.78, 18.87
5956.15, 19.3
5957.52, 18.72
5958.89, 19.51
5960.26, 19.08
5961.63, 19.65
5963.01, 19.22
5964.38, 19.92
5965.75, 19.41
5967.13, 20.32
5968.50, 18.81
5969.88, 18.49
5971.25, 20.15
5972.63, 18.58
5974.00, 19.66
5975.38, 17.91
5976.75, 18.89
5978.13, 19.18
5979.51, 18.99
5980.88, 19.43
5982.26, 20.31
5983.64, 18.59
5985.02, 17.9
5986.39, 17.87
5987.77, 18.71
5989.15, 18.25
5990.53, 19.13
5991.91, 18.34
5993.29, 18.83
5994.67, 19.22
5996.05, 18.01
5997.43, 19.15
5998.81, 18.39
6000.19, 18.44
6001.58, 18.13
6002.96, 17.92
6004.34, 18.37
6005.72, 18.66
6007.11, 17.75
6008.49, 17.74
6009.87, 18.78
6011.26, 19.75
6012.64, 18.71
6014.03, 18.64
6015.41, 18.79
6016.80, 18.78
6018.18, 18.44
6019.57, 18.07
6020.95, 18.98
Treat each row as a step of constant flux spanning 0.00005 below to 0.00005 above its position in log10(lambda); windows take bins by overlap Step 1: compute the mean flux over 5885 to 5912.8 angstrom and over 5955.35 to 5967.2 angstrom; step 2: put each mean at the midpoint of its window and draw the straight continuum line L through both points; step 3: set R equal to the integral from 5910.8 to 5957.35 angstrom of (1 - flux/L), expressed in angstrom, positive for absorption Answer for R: -1.3 angstrom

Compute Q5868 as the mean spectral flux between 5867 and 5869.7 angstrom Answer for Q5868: 19.3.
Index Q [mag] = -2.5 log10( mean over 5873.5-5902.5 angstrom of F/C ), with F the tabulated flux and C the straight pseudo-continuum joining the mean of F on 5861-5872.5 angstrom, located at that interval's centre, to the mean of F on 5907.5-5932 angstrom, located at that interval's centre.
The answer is 0.10 mag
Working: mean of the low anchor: 19.2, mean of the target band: 17.5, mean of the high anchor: 19.2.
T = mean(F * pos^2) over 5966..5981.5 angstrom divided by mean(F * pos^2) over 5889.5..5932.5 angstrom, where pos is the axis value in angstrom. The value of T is 1.07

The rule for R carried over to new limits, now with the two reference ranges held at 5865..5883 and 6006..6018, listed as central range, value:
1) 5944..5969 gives -0.50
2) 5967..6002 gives -0.15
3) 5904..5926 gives -0.27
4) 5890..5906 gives 1.86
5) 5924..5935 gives 0.05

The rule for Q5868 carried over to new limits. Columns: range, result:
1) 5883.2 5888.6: 18.3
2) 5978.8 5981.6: 19.2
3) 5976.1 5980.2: 19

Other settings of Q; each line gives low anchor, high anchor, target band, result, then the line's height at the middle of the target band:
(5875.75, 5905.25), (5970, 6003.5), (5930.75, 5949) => -0.064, 18.2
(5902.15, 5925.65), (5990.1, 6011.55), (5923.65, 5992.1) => -0.010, 18.9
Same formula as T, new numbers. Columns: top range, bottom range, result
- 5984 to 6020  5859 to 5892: 1.04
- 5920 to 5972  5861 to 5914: 1.07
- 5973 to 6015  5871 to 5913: 1.07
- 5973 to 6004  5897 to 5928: 1.01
